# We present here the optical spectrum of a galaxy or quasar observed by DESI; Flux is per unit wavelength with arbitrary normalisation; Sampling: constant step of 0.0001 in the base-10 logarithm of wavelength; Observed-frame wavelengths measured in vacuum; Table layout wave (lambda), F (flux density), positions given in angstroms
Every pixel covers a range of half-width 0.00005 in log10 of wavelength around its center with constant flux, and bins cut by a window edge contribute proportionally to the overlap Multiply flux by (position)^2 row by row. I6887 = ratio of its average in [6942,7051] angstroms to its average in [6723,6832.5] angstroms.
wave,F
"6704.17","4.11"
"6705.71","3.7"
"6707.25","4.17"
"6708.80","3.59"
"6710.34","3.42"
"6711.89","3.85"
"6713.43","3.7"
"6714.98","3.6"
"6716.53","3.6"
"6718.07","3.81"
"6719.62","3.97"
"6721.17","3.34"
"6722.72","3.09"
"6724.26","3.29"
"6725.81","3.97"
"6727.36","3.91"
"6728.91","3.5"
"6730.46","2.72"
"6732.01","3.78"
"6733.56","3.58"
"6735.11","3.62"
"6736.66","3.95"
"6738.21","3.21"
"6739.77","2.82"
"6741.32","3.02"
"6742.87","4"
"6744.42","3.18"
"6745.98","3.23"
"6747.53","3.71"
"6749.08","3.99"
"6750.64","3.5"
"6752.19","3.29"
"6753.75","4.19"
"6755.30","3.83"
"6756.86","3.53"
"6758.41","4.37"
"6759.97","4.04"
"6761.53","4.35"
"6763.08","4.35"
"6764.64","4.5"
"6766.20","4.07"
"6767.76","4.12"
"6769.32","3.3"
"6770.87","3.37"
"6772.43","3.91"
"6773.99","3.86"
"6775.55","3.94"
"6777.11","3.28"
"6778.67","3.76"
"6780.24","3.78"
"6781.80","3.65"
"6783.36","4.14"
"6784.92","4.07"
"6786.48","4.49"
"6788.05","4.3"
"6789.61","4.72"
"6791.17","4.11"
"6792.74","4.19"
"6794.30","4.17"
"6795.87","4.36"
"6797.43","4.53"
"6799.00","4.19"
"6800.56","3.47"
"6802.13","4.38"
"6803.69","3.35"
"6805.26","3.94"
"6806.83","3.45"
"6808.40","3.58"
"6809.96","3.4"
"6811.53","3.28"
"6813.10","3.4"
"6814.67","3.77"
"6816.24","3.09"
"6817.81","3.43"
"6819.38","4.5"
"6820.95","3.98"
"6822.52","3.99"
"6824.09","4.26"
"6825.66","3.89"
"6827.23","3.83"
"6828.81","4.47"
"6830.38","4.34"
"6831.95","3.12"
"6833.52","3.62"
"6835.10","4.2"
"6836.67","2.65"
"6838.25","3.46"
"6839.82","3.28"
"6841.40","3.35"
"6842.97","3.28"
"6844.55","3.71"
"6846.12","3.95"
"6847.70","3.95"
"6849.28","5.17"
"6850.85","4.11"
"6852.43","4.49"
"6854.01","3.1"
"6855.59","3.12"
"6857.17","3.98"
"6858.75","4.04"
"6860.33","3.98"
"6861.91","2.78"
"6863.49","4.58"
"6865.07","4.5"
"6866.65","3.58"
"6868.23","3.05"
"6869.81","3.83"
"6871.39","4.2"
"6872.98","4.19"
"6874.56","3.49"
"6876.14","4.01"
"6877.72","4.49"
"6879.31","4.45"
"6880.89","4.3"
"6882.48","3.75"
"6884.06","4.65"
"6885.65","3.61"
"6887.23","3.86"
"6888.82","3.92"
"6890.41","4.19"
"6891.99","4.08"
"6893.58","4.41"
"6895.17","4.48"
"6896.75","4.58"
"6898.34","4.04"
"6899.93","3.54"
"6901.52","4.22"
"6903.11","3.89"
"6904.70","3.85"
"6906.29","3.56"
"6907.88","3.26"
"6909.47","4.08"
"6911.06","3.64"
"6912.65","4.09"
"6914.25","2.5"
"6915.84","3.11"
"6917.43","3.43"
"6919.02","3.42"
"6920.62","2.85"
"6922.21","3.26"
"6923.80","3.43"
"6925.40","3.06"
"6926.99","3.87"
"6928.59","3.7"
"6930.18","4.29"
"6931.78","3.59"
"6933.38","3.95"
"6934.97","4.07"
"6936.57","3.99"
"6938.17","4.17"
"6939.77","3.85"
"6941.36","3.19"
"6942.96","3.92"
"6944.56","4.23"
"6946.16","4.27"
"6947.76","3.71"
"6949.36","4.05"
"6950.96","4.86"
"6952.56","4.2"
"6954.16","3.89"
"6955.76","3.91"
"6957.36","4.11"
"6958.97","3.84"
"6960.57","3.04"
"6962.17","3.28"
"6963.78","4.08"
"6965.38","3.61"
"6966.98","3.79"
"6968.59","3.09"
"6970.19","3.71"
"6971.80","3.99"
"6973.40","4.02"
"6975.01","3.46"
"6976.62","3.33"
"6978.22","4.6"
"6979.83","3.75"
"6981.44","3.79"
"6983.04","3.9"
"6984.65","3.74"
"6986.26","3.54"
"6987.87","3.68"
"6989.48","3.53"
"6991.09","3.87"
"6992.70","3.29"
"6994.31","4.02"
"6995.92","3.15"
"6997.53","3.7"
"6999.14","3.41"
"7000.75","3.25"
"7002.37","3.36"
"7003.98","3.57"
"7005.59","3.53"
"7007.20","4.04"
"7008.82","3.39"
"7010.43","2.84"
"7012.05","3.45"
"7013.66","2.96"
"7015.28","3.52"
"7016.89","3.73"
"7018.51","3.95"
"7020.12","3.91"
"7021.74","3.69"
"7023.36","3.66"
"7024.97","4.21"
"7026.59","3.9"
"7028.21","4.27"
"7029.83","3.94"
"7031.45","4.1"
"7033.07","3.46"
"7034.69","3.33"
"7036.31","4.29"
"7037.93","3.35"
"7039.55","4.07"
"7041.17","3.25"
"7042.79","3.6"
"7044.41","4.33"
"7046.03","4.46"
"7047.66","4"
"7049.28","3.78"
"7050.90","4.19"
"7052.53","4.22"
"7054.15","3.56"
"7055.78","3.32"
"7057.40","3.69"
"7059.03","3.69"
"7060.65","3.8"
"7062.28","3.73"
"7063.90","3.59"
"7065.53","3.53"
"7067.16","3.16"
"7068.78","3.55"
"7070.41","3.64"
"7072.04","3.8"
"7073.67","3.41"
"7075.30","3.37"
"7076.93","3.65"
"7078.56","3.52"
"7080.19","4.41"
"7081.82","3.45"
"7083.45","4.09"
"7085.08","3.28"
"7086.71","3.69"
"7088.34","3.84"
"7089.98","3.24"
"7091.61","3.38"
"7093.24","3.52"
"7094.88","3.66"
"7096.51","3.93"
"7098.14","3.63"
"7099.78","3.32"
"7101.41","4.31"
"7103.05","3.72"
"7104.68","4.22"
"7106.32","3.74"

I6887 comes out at 1.1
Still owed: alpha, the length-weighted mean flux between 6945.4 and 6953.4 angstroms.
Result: 4.22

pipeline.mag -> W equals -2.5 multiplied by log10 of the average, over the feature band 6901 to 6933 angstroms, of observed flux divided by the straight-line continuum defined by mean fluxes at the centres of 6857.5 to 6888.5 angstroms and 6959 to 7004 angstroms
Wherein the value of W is 0.08 mag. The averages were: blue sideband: 3.97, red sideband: 3.63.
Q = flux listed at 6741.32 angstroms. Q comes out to 3.02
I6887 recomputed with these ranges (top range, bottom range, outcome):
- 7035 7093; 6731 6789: 1.07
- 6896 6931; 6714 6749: 1.09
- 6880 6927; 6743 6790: 1.01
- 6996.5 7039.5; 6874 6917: 0.96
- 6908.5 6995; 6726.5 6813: 1.03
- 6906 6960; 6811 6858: 1.02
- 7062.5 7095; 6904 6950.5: 1.02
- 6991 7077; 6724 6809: 1.04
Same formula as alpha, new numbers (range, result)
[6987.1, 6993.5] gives 3.59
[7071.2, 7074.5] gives 3.6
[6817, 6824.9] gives 4.03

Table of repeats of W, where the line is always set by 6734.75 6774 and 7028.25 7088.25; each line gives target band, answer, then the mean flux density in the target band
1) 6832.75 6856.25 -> 0.01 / 3.7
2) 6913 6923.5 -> 0.19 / 3.15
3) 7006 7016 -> 0.11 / 3.37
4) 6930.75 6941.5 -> -0.04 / 3.88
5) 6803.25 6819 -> 0.07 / 3.5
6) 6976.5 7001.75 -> 0.02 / 3.67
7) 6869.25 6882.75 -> -0.10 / 4.09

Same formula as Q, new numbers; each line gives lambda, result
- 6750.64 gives 3.5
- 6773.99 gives 3.86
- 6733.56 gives 3.58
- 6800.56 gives 3.47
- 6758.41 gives 4.37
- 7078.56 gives 3.52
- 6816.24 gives 3.09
